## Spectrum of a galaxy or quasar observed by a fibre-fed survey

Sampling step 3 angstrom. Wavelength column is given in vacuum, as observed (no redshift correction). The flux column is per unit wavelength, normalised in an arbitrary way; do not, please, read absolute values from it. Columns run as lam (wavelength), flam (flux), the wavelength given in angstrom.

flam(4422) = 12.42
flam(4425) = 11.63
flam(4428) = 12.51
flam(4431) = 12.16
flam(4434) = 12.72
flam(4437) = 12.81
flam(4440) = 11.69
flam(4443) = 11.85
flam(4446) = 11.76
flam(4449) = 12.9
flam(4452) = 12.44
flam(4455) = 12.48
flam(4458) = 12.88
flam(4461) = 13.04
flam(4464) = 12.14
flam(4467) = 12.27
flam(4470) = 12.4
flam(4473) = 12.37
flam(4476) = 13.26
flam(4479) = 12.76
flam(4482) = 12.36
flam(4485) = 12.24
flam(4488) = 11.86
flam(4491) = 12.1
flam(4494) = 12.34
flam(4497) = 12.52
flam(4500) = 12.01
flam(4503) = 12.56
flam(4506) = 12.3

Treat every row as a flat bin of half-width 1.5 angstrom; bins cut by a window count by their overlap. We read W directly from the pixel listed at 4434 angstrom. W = 12.72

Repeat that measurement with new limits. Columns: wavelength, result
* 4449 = 12.9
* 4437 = 12.81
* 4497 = 12.52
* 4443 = 11.85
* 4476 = 13.26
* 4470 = 12.4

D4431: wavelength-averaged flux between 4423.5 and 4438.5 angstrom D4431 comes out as 12.4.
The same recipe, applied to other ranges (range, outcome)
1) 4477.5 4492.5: 12.3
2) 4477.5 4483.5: 12.6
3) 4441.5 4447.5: 11.8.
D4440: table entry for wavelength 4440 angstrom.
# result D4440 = 11.69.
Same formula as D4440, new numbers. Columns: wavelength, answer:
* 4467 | 12.27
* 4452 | 12.44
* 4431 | 12.16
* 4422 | 12.42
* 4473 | 12.37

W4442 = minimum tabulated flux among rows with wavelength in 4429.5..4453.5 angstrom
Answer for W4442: 11.69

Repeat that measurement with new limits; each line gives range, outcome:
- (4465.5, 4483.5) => 12.27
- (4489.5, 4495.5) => 12.1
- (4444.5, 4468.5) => 11.76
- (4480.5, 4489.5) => 11.86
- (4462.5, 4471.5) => 12.14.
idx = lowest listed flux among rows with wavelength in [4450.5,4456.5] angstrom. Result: 12.44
